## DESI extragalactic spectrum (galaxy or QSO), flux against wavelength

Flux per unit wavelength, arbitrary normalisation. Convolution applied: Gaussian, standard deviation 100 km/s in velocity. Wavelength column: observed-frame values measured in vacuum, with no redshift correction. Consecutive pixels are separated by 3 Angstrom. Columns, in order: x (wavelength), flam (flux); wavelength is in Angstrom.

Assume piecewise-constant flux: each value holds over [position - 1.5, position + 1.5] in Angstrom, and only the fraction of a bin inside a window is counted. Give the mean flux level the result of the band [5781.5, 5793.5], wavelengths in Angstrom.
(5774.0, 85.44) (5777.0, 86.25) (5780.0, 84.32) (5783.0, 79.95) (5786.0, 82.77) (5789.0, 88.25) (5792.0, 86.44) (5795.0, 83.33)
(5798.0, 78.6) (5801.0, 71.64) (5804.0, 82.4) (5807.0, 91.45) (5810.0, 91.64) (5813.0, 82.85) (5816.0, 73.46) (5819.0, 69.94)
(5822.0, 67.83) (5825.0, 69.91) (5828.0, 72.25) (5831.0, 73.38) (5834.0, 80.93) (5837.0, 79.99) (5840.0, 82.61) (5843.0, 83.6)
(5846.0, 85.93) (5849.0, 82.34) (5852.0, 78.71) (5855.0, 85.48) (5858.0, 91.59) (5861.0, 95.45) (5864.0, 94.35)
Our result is 84.4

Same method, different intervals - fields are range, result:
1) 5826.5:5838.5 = 76.6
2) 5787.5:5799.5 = 84.2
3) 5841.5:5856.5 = 83.2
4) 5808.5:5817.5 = 82.7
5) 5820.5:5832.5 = 70.8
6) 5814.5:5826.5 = 70.3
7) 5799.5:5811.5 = 84.3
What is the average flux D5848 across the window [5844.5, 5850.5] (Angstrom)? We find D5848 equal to 84.1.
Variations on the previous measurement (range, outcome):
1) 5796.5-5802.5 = 75.1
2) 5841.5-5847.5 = 84.8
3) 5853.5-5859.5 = 88.5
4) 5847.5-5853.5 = 80.5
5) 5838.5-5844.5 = 83.1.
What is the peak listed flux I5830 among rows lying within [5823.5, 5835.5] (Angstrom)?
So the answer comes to 80.93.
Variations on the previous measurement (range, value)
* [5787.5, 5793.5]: 88.25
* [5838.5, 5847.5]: 85.93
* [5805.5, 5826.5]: 91.64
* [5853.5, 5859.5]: 91.59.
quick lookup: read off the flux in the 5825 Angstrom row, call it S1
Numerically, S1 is 69.91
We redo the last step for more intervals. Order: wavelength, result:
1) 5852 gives 78.71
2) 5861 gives 95.45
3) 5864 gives 94.35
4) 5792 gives 86.44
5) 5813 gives 82.85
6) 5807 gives 91.45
